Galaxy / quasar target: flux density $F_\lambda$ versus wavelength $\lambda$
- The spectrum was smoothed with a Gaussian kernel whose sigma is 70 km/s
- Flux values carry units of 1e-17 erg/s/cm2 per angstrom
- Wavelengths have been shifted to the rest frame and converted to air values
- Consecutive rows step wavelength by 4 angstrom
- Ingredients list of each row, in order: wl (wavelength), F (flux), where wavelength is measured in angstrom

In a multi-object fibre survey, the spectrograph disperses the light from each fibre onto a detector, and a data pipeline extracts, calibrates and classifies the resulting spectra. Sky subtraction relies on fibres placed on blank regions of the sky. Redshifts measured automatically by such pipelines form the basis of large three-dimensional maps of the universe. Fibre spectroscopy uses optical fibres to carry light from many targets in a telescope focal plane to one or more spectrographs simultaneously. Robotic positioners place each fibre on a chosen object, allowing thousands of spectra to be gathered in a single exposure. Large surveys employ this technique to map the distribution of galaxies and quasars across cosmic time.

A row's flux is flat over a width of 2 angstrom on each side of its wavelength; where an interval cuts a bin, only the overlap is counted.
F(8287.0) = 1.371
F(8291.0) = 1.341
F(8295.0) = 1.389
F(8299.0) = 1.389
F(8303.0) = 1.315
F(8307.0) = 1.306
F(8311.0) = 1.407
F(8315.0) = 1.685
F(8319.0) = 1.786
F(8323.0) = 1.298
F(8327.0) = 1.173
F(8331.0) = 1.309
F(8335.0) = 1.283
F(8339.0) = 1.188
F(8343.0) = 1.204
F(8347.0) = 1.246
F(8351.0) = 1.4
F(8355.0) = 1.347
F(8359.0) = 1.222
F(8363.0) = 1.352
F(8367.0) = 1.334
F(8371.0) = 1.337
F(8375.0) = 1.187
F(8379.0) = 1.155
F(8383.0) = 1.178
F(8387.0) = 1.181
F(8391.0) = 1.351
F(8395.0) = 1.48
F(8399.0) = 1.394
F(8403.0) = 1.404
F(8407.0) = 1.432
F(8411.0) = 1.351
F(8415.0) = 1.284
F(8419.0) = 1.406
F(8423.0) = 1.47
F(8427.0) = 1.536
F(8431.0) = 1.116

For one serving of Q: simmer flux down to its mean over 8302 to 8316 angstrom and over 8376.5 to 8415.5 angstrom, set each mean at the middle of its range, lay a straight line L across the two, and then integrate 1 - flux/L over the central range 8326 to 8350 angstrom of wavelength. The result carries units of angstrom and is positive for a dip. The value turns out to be 2.5 angstrom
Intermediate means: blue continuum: 1.42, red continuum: 1.32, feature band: 1.24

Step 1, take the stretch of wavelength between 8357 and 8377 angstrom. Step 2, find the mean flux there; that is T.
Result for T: 1.29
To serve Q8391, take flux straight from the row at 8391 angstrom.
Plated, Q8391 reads 1.351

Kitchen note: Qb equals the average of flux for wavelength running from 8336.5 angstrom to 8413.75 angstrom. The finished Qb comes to 1.3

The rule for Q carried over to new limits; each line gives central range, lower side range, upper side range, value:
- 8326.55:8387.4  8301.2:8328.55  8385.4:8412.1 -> 6.1 angstrom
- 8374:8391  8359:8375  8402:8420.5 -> 1.7 angstrom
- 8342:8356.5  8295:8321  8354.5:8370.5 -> 0.5 angstrom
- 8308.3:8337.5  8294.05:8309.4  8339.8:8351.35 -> -2.4 angstrom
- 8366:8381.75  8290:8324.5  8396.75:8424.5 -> 1.8 angstrom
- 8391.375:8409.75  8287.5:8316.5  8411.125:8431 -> -0.4 angstrom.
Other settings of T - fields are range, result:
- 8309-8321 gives 1.63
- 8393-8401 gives 1.44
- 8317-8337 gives 1.37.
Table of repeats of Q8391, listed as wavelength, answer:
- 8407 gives 1.432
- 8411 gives 1.351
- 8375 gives 1.187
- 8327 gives 1.173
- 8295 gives 1.389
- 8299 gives 1.389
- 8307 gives 1.306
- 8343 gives 1.204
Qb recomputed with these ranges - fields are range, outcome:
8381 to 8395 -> 1.27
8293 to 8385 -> 1.33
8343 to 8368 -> 1.31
